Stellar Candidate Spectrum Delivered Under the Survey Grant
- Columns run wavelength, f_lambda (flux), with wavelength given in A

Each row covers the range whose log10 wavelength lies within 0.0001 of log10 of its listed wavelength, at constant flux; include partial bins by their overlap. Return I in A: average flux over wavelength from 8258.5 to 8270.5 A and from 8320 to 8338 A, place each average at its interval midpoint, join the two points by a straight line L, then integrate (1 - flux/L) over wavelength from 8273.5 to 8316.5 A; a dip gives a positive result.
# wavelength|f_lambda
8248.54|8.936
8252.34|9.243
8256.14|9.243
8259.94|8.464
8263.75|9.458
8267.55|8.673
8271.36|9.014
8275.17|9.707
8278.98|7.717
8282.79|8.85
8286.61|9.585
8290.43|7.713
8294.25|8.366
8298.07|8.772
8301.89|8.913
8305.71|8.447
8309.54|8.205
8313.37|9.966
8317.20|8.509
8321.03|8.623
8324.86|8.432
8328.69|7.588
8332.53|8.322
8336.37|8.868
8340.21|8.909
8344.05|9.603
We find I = -0.5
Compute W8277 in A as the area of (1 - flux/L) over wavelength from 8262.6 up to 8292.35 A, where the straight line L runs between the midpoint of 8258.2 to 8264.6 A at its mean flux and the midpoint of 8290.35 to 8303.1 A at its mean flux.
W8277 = -0.3 A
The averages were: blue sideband 8.88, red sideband 8.52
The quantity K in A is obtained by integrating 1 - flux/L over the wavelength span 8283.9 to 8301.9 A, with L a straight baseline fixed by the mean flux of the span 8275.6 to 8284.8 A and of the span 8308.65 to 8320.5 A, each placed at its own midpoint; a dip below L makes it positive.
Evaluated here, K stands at 0.0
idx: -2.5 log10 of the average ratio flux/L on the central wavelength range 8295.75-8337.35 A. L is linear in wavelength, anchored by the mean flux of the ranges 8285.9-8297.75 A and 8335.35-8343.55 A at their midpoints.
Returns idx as 0.020 mag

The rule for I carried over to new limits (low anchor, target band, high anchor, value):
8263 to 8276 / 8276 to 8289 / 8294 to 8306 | 0.28 A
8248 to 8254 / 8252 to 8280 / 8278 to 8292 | -0.32 A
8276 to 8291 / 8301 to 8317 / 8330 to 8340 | -0.44 A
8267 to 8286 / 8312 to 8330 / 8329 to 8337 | -0.35 A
